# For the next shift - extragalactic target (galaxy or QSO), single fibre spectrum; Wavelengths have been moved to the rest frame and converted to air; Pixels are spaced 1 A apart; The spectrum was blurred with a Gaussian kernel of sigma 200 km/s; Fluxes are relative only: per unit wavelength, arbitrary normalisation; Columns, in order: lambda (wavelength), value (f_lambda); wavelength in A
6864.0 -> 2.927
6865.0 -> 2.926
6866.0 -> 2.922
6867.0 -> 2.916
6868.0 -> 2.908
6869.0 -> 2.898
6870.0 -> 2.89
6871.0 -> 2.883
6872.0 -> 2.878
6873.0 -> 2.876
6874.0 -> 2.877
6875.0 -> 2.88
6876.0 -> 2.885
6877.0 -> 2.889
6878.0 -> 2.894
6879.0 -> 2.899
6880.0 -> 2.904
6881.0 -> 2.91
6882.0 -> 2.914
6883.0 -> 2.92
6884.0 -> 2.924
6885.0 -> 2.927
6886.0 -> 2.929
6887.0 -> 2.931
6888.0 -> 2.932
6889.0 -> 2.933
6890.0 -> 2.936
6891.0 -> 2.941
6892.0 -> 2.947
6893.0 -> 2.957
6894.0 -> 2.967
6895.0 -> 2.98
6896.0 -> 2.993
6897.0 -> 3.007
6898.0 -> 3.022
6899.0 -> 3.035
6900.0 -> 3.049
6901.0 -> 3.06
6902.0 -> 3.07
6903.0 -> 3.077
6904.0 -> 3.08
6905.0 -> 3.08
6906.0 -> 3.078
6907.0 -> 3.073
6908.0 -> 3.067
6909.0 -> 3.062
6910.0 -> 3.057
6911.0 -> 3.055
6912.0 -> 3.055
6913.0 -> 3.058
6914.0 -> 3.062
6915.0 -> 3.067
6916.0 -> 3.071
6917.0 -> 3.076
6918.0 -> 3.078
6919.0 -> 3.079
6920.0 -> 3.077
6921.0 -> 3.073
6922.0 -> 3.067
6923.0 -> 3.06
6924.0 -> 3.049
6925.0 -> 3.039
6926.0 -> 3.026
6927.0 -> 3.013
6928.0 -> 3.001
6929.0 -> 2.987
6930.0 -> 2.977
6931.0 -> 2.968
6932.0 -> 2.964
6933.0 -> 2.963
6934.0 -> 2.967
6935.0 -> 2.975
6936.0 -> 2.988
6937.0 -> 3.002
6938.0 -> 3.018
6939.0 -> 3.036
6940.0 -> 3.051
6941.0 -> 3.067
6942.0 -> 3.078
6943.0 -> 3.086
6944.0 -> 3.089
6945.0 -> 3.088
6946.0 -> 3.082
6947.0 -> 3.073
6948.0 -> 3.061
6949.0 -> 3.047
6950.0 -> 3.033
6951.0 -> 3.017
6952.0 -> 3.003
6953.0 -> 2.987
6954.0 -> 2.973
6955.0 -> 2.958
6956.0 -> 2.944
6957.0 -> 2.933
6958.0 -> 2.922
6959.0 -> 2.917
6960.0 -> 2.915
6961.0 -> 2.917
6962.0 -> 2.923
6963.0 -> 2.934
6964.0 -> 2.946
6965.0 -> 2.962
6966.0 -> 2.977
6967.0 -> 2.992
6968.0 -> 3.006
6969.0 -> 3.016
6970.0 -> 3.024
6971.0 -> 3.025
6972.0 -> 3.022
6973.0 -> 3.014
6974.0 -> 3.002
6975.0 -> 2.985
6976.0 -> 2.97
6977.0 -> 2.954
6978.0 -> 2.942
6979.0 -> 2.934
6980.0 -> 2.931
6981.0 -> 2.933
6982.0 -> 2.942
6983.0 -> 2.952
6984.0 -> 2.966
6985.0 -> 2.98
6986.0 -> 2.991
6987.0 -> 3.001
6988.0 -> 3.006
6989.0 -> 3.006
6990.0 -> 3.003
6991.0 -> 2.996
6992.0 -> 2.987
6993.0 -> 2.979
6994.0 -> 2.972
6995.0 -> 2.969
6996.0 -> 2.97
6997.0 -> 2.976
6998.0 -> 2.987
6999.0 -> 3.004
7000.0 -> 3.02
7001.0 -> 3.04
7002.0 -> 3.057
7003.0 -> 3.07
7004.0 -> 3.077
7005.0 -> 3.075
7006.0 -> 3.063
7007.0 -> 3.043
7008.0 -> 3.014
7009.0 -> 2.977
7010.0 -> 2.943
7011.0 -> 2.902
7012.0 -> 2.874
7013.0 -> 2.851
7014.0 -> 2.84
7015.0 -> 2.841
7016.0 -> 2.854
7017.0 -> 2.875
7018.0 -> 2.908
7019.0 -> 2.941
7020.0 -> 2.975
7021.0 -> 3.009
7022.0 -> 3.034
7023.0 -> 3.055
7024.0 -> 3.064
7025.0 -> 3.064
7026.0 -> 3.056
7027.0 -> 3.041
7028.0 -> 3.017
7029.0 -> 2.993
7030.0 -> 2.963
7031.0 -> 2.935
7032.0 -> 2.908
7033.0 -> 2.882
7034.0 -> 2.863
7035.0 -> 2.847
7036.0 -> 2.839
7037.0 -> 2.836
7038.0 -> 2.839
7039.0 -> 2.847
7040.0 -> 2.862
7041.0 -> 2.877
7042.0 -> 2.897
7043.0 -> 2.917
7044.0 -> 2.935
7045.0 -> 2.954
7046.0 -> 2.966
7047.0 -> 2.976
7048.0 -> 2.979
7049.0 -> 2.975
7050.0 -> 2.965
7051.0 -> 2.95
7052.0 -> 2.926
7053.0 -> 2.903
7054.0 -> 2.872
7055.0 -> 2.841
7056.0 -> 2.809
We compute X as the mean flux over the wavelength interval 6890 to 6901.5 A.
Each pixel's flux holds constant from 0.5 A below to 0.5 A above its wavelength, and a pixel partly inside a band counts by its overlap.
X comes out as 2.99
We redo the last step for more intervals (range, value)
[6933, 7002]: 2.99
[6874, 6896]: 2.92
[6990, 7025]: 2.98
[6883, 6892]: 2.93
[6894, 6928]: 3.05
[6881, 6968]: 3.01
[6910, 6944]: 3.04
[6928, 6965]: 3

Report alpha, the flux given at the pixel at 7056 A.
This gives 2.809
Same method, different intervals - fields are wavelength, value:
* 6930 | 2.977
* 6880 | 2.904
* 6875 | 2.88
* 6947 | 3.073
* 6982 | 2.942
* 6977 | 2.954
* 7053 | 2.903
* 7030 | 2.963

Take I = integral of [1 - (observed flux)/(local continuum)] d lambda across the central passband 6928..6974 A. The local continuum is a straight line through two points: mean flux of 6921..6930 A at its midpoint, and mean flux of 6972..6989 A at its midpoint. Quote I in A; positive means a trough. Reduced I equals 0.07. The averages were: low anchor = 3.03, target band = 3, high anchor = 2.97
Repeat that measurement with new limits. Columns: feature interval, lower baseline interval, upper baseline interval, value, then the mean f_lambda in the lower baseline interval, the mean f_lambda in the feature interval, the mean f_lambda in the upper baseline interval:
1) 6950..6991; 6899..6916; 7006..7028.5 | 0.49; 3.06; 2.97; 2.96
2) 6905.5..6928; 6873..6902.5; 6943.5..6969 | -0.72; 2.95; 3.06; 2.99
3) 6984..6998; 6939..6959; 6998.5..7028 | 0.06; 3.02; 2.99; 2.99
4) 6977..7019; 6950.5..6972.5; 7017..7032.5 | 0.20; 2.97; 2.97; 2.99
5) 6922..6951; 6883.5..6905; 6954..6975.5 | -0.51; 2.99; 3.03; 2.97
